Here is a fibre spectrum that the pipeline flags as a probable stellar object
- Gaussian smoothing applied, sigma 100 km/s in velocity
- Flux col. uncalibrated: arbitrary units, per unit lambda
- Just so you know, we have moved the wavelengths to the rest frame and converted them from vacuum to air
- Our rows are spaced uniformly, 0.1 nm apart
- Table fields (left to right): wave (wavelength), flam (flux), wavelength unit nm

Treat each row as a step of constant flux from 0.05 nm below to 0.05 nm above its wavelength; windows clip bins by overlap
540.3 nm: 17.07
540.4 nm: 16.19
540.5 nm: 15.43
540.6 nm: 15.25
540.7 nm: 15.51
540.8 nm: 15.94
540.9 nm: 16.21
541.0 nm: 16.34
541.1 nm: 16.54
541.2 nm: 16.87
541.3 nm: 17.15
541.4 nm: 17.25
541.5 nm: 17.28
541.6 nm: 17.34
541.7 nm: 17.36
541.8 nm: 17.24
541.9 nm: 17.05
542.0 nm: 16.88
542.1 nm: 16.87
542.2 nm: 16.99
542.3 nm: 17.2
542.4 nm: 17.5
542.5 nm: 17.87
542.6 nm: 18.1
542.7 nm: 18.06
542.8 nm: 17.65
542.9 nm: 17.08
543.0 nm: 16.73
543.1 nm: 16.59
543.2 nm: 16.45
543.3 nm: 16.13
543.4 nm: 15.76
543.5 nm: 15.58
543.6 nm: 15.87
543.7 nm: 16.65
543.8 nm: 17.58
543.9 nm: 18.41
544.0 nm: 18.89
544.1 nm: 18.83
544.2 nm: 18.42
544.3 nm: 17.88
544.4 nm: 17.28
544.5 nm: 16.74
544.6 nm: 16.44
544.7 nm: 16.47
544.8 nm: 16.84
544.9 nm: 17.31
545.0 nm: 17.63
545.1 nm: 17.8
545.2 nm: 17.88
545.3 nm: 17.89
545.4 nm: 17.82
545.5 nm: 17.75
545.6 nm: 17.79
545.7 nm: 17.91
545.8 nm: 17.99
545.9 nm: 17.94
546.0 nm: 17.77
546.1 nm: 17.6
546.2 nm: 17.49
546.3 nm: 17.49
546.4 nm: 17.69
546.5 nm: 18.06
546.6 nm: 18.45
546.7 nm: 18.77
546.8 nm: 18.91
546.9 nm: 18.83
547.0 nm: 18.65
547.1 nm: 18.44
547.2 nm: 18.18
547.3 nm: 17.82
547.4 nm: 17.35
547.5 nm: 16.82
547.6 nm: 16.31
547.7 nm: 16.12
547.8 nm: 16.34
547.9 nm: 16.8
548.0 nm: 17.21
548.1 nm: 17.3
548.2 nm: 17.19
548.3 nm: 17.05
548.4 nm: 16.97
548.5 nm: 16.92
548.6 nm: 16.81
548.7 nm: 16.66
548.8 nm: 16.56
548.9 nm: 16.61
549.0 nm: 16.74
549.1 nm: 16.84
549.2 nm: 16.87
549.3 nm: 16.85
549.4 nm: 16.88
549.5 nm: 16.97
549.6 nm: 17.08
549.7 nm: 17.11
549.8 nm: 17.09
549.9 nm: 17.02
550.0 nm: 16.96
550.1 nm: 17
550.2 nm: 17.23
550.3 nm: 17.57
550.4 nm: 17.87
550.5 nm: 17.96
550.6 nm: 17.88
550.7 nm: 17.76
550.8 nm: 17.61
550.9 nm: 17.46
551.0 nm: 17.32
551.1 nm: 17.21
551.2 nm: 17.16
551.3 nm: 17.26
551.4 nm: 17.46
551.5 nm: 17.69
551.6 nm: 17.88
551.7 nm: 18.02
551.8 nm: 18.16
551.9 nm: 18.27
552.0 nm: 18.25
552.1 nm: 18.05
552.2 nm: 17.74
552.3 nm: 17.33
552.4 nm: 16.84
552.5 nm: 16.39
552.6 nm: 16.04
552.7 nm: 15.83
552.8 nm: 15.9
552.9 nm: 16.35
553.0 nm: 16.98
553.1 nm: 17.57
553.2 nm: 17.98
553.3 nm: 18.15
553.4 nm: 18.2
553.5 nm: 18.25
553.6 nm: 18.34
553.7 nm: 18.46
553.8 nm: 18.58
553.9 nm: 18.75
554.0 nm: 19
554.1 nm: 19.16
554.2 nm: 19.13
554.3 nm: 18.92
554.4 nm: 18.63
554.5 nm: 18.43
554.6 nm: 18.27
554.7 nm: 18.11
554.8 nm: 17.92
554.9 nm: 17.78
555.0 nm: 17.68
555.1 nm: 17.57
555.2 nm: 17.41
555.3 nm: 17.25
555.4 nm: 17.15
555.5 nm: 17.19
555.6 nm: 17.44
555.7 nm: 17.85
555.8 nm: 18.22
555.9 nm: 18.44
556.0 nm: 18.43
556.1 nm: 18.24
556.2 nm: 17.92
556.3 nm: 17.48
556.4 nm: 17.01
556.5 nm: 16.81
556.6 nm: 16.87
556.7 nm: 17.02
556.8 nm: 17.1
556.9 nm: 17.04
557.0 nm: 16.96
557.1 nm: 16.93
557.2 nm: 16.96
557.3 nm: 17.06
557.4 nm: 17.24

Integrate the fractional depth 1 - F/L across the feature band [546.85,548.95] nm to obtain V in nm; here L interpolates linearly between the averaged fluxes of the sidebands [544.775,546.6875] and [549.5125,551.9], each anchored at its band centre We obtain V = 0.054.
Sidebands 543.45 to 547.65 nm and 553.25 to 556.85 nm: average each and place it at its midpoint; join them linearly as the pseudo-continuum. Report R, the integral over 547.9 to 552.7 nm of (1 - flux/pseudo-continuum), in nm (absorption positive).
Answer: 0.16 nm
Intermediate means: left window 17.7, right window 18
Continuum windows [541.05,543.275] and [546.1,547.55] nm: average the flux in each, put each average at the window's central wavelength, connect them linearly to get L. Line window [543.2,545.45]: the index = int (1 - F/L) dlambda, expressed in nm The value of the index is 0.041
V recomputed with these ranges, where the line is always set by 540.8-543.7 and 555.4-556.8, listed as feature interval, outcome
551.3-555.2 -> -0.09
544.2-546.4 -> -0.06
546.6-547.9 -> -0.04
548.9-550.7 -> 0.01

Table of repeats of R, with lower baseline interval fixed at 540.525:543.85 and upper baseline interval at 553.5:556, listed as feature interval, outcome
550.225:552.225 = 0.01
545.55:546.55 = -0.03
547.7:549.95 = 0.08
